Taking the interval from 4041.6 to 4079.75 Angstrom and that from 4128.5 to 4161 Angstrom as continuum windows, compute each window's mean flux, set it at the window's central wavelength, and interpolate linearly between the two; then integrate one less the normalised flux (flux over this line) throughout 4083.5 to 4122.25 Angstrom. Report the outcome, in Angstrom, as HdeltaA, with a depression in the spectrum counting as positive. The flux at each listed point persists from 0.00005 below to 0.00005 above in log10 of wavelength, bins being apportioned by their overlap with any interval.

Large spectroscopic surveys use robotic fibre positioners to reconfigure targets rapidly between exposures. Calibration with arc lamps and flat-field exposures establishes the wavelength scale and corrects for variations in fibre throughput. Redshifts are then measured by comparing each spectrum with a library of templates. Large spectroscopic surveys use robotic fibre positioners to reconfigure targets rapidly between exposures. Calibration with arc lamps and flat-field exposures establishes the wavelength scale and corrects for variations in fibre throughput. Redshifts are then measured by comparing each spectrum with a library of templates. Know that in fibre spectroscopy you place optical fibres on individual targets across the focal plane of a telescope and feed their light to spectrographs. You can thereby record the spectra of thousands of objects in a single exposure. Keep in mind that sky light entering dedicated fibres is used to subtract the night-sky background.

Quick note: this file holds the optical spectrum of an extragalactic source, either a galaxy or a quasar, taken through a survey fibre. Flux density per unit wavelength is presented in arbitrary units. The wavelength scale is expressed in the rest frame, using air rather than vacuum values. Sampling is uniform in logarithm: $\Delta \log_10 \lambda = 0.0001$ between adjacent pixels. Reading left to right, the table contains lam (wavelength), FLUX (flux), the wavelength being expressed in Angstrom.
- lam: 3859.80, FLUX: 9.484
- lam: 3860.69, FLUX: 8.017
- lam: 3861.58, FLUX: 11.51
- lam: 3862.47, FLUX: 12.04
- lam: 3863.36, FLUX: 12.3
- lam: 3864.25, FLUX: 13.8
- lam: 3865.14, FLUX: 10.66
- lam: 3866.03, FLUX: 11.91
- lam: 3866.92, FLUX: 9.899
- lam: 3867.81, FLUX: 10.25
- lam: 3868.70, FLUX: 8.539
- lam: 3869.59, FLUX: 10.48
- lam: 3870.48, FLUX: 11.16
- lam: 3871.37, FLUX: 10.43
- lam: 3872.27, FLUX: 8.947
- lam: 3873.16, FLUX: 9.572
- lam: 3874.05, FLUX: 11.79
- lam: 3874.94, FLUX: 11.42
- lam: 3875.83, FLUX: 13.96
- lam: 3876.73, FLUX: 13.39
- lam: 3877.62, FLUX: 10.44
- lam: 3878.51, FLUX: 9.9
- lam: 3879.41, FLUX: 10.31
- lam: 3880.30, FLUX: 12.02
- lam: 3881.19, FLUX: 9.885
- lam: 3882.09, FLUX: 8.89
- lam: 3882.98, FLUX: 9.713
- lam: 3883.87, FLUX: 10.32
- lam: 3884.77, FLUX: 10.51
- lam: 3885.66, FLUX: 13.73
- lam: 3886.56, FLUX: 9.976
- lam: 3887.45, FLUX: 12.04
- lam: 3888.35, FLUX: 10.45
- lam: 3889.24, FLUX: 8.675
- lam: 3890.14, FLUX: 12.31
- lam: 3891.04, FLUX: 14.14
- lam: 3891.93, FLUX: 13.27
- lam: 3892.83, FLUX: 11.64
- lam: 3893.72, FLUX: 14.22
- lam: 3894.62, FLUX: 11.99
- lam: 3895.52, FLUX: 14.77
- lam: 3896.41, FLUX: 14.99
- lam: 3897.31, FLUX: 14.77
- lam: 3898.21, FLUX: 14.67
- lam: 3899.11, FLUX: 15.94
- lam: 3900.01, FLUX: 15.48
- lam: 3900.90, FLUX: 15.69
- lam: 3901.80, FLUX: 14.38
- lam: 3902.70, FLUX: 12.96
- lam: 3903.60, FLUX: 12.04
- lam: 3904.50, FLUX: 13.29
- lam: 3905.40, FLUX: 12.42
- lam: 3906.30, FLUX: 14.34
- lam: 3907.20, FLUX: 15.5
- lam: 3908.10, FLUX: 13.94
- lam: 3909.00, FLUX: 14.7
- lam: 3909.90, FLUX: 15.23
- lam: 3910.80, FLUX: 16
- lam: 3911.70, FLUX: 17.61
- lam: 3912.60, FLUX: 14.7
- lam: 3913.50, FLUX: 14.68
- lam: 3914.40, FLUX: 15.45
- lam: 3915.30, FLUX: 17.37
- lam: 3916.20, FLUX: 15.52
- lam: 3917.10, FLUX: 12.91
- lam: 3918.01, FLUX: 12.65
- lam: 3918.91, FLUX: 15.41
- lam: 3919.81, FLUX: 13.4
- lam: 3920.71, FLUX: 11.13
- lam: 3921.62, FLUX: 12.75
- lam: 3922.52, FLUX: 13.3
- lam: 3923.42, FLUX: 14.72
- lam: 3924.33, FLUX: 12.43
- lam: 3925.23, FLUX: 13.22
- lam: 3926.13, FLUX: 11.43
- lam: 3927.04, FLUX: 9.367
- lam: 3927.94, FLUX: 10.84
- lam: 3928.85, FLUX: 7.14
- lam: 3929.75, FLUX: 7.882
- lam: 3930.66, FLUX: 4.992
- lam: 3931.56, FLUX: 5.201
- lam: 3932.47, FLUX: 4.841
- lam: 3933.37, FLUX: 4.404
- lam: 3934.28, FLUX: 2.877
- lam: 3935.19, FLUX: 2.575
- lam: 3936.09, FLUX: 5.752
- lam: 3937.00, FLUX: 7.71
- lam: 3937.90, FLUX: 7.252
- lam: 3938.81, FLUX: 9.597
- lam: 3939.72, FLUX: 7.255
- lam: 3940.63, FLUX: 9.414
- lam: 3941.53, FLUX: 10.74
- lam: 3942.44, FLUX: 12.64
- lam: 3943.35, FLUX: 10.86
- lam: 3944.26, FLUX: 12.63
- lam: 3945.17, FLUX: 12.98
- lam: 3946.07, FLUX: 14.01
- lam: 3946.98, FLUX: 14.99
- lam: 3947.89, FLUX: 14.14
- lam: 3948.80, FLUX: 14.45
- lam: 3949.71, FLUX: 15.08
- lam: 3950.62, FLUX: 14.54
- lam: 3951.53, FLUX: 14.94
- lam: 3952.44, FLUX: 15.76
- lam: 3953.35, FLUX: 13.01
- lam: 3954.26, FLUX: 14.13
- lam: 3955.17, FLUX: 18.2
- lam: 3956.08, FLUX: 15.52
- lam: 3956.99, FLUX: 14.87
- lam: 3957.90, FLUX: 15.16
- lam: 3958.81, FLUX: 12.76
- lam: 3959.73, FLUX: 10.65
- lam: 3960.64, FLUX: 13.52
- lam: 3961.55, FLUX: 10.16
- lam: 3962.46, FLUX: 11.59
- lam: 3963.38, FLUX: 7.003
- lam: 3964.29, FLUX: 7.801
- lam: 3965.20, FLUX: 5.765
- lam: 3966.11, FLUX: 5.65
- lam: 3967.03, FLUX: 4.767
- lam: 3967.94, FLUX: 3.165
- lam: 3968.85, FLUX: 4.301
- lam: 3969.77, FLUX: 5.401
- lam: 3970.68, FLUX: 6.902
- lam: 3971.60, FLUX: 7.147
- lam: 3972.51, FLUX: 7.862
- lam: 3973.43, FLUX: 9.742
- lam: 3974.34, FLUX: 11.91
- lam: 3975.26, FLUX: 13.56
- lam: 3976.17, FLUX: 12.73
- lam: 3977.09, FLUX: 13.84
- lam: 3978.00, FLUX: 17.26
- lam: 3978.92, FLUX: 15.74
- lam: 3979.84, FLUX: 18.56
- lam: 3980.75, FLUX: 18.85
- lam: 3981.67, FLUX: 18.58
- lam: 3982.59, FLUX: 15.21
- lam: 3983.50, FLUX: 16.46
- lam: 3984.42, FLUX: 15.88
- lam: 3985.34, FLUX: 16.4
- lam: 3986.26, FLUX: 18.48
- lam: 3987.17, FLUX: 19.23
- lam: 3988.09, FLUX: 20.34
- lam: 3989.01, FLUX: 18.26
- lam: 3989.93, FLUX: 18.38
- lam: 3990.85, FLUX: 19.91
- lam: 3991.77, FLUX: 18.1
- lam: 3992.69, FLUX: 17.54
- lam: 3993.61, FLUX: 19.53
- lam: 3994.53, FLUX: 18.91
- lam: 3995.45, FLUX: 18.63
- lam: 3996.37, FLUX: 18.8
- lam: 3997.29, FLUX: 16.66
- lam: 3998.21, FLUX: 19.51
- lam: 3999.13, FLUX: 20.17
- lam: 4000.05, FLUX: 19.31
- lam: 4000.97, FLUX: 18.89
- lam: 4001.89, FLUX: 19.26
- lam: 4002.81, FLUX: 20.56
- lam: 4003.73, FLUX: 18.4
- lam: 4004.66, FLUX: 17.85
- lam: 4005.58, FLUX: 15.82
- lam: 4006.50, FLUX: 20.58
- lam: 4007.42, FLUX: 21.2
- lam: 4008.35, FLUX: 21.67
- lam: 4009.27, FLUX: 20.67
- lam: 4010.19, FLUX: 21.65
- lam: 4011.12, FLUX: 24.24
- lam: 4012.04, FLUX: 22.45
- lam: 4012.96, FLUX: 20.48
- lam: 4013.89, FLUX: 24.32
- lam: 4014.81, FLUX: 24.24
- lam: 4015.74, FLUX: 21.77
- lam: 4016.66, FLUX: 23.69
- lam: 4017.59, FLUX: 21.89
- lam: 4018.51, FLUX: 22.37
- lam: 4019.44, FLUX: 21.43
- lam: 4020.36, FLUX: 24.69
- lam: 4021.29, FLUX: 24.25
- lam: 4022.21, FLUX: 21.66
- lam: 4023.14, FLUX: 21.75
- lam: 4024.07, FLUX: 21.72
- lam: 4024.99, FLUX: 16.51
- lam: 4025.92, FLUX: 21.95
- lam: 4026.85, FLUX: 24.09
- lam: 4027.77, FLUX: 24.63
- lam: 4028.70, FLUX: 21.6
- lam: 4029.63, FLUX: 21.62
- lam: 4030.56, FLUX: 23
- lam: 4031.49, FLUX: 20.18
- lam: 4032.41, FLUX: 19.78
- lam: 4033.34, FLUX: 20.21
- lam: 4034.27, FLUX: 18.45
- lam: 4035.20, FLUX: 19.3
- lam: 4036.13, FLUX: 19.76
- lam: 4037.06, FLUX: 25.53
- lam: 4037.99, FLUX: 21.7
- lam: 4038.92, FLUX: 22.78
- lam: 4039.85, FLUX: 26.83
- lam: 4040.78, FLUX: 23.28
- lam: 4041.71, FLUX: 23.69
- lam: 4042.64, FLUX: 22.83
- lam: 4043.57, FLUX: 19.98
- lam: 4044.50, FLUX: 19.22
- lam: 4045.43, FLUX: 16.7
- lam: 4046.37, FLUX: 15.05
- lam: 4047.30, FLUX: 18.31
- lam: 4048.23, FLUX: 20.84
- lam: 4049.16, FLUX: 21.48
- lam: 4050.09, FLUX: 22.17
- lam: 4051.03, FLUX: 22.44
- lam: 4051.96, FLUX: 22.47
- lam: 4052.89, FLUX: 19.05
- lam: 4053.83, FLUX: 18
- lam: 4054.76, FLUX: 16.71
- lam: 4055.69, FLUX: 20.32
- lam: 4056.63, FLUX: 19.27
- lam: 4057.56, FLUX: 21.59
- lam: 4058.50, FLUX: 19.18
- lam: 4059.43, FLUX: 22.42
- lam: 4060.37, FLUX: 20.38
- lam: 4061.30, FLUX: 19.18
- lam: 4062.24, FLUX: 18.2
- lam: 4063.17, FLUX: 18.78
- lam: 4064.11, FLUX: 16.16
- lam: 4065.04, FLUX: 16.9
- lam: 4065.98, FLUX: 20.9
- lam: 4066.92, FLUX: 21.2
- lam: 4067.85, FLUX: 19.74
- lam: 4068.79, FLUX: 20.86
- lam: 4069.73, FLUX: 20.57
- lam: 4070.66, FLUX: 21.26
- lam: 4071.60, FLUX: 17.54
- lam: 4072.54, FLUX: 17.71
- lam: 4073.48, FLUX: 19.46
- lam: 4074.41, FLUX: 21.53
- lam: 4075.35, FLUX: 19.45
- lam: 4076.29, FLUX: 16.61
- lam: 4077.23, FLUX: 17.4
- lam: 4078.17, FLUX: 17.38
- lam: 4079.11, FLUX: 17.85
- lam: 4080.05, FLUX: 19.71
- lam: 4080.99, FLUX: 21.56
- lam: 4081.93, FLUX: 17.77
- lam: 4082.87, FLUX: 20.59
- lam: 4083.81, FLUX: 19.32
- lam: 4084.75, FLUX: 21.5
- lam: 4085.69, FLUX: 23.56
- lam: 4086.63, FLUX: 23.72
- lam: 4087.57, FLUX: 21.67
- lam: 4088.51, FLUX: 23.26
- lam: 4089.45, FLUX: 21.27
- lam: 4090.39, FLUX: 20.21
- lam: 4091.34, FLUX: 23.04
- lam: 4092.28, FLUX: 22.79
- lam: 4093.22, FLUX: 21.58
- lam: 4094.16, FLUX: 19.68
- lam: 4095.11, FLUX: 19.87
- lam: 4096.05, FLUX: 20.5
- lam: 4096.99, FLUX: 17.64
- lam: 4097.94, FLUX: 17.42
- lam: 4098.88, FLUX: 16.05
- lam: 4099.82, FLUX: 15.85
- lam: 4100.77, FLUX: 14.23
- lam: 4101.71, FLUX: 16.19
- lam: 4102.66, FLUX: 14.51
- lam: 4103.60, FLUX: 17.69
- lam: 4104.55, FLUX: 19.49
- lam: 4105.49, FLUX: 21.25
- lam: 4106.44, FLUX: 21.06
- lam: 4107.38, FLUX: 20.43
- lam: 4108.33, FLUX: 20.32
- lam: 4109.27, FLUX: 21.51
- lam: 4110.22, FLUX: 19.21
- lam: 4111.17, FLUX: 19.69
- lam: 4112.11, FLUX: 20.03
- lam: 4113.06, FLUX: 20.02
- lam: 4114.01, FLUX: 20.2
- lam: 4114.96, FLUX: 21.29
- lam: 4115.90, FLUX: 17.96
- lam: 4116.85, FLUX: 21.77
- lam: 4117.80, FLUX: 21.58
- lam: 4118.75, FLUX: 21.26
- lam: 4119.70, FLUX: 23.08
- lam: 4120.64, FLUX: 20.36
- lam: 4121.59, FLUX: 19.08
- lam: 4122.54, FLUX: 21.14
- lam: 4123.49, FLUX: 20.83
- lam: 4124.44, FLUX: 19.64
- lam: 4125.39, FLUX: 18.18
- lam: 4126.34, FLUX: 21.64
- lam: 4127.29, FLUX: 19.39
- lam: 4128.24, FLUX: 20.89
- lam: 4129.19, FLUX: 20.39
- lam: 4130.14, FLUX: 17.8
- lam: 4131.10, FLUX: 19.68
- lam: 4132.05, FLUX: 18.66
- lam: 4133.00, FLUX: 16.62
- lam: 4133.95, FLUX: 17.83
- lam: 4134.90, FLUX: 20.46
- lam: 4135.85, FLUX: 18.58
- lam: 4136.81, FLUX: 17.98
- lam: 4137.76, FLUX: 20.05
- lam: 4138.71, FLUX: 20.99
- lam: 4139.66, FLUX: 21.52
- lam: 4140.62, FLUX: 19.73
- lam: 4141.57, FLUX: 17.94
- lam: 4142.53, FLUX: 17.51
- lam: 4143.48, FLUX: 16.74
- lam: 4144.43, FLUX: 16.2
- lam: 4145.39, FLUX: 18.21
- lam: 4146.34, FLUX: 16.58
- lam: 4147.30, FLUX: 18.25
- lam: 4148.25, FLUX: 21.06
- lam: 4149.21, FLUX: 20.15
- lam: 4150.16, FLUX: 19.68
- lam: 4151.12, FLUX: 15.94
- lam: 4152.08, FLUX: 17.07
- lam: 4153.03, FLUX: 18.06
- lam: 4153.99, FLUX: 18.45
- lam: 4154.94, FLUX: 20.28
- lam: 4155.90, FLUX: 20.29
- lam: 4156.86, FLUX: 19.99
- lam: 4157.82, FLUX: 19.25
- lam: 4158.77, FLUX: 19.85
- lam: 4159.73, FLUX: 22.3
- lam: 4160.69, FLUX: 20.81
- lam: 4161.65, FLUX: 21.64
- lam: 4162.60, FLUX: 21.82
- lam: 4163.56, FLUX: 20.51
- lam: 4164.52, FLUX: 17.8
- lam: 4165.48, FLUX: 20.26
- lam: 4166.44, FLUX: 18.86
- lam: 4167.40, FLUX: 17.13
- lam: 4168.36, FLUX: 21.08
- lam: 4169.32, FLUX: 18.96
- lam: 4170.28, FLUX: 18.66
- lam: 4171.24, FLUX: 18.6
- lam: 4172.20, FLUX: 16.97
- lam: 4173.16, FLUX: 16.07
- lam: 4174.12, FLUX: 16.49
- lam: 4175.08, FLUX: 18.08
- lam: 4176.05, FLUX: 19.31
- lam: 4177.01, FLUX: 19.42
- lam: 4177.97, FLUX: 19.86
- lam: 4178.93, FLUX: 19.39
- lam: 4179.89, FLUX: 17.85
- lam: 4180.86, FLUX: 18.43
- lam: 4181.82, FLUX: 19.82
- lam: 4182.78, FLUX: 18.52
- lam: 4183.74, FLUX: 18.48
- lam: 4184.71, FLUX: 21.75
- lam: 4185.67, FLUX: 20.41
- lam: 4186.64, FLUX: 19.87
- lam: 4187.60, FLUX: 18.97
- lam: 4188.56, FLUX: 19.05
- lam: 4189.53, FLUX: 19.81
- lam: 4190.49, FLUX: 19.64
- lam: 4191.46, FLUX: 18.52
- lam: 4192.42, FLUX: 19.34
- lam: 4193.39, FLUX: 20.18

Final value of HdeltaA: -1.6 Angstrom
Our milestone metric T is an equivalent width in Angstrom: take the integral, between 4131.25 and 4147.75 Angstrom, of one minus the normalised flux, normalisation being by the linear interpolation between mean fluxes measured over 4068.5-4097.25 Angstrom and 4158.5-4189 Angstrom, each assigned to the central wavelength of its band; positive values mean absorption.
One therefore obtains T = 1.0 Angstrom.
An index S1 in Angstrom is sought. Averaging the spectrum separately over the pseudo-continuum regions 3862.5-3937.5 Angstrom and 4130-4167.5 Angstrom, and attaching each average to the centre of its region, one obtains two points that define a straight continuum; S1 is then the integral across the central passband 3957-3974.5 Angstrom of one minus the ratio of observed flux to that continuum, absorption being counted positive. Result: 6.50 Angstrom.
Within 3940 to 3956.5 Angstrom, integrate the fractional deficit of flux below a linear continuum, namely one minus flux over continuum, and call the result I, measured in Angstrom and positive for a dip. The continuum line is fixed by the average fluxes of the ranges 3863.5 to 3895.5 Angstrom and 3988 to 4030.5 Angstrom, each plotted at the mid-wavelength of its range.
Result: 2.6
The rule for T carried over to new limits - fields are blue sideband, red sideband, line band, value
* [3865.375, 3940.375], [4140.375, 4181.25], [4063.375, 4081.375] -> -3.0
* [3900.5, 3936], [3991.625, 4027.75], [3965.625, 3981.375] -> 6.3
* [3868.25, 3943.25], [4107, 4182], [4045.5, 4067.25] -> -4.0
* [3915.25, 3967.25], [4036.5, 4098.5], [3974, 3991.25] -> -3.4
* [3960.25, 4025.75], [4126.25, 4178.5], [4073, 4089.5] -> -1.9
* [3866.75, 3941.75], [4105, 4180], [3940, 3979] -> 5.4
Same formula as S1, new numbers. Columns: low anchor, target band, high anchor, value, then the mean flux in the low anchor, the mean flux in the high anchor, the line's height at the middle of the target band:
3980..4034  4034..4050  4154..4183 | -0.76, 20.2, 19.3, 20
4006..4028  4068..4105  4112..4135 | 2.35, 22.2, 20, 20.8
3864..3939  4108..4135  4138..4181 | -3.18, 11.7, 19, 17.9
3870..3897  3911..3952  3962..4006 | 5.30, 11.5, 14.7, 13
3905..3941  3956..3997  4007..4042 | 8.61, 11.2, 22.1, 17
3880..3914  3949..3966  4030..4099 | 3.27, 13.2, 20.2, 15.7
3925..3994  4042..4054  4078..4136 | -2.38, 12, 19.8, 16.7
